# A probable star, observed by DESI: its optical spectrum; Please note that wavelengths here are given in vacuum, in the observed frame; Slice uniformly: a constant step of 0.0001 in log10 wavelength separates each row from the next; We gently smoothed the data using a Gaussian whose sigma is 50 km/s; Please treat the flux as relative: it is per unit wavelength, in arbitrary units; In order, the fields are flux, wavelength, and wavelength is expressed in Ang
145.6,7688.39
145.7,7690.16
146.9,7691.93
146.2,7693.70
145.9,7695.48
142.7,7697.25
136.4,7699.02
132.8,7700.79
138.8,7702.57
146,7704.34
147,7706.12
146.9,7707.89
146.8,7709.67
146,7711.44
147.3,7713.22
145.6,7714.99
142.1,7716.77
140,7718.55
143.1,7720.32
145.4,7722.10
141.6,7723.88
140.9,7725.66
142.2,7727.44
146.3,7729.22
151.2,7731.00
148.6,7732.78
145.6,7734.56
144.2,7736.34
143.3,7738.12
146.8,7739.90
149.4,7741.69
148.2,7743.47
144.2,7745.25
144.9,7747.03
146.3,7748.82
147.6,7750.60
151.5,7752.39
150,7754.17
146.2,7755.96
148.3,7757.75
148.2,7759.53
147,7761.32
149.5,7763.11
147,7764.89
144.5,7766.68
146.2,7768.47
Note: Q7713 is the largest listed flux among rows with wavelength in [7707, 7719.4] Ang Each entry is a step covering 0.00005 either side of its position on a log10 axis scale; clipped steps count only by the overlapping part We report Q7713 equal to 147.3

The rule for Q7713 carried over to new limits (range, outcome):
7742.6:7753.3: 151.5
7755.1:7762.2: 148.3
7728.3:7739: 151.2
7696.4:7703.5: 142.7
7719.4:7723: 145.4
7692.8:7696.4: 146.2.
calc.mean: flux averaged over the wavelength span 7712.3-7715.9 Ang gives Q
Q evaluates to 146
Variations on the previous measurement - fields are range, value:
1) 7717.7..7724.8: 143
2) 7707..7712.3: 147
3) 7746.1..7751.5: 146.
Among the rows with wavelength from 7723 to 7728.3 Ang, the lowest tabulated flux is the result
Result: 140.9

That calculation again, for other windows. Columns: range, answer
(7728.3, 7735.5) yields 145.6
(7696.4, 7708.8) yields 132.8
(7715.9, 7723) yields 140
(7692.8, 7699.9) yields 136.4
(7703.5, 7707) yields 146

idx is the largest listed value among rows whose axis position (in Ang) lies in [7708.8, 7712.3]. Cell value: 146.8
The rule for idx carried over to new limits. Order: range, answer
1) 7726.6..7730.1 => 146.3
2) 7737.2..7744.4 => 149.4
